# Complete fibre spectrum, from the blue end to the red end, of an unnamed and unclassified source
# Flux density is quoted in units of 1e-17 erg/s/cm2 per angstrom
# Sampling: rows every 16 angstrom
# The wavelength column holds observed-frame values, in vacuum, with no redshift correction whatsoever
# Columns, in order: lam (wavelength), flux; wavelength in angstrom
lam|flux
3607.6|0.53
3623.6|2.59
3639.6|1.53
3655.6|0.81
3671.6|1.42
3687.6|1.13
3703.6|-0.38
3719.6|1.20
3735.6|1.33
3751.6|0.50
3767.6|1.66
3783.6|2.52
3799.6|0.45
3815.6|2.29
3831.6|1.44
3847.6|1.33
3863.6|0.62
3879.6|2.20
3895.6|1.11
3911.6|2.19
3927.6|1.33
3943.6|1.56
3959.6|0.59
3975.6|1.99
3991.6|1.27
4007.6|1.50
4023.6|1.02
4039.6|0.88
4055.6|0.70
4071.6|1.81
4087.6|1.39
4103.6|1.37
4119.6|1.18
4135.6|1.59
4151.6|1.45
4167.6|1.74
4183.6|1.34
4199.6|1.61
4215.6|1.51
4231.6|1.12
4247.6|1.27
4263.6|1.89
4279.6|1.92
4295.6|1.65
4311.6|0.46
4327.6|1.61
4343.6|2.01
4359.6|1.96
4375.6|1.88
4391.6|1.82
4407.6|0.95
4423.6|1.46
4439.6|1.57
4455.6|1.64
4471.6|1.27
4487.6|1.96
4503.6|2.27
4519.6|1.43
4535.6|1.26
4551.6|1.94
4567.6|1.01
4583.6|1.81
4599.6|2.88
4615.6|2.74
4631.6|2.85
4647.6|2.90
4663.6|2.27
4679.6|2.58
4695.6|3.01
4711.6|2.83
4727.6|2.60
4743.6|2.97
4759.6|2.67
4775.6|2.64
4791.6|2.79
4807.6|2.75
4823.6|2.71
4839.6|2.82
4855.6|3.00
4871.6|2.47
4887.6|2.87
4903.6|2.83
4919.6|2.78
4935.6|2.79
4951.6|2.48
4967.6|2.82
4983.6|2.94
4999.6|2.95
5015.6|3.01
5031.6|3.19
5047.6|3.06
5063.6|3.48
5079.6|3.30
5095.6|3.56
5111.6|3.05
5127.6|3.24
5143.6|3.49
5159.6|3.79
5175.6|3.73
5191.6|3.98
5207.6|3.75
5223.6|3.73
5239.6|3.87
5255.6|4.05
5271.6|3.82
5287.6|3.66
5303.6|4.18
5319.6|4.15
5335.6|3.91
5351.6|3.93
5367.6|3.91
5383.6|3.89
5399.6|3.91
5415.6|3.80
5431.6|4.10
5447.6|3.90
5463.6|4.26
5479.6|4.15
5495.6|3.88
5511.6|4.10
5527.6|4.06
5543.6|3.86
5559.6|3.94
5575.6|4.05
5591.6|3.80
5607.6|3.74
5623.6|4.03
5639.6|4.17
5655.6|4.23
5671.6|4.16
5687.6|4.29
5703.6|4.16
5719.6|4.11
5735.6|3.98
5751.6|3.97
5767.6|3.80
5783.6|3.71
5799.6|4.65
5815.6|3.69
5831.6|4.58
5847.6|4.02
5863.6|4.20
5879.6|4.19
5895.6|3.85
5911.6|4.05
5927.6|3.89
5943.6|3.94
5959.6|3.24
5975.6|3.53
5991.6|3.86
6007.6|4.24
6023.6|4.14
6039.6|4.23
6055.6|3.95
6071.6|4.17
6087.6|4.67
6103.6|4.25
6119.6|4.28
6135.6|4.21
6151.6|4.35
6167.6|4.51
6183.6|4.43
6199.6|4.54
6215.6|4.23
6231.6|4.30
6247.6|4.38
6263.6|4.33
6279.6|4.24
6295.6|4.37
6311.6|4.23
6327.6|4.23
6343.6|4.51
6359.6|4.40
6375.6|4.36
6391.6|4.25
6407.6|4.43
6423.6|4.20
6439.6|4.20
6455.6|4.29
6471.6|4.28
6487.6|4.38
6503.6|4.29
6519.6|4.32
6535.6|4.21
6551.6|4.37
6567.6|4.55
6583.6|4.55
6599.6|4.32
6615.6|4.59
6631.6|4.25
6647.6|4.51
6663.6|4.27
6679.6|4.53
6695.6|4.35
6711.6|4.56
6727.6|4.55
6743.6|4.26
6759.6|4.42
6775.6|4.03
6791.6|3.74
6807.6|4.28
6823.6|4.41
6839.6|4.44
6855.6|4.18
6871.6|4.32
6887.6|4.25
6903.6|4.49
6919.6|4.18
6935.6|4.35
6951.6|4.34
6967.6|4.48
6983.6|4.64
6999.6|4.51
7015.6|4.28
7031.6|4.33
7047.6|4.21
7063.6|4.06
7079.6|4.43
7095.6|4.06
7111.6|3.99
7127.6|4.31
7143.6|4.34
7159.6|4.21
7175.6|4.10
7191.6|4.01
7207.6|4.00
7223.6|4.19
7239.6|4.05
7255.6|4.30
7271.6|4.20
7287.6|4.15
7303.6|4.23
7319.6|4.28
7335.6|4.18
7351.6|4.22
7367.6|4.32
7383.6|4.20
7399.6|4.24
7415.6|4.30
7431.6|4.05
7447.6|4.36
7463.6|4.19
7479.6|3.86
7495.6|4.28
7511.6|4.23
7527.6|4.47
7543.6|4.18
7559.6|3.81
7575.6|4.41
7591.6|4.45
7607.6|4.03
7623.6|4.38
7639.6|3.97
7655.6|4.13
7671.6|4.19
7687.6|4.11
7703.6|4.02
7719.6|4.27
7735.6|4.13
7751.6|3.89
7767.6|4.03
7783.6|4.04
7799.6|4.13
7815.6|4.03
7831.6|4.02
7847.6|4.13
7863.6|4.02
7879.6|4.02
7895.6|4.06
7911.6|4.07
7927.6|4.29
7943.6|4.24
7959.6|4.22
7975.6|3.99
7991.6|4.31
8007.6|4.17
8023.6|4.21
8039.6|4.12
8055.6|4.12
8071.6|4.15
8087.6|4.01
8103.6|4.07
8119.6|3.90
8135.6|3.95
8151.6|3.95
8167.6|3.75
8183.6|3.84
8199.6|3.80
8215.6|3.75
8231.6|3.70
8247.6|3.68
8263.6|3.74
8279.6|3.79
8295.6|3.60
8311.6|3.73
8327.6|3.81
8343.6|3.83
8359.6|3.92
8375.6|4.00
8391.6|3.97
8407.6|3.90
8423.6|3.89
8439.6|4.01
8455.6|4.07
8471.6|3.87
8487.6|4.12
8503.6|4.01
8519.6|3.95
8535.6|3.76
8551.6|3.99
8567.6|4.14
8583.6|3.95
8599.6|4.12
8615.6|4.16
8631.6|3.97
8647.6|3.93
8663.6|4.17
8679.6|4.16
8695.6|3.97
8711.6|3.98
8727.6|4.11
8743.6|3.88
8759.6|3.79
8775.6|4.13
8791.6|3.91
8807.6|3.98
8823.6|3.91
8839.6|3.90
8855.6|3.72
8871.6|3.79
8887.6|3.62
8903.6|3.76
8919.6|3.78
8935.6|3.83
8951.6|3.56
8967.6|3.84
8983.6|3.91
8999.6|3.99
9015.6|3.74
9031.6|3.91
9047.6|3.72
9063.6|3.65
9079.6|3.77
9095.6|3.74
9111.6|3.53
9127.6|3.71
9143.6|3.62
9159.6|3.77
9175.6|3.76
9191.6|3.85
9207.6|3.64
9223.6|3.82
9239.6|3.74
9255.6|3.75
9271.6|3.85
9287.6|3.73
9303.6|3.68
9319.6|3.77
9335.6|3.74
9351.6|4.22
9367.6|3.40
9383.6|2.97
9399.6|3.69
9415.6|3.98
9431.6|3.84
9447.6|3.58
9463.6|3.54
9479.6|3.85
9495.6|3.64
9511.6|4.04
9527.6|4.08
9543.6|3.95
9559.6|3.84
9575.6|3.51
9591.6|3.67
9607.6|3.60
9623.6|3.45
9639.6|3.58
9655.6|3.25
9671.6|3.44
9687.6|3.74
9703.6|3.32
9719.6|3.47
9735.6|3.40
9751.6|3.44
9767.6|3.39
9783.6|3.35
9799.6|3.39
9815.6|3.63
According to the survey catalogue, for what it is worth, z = 0.15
